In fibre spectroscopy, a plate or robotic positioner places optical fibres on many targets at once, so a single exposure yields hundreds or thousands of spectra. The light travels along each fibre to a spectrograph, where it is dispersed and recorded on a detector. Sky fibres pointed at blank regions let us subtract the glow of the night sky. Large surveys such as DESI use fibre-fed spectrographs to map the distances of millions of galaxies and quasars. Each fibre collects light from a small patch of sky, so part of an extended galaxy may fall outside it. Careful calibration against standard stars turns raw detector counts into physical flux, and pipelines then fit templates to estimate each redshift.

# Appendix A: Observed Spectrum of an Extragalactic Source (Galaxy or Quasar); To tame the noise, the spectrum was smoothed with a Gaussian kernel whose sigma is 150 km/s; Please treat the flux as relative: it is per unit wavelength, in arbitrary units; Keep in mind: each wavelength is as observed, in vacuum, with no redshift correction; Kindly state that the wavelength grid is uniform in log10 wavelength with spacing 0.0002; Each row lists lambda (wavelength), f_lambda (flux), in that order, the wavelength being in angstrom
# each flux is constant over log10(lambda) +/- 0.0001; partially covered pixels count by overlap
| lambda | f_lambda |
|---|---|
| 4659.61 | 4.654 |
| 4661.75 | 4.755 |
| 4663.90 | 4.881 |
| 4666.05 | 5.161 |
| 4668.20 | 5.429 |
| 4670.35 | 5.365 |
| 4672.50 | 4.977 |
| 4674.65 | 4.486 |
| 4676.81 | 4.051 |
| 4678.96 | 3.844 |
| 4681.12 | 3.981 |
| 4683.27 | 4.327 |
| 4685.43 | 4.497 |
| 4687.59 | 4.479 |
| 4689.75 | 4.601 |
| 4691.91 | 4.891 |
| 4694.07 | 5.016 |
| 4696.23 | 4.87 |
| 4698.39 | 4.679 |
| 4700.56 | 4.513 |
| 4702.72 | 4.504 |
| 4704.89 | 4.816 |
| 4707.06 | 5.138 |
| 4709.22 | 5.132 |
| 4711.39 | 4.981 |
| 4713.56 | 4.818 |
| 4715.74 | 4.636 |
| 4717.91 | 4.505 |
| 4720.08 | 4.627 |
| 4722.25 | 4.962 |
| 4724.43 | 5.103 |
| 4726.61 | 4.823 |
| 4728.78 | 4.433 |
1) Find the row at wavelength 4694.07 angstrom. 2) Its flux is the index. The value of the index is 5.016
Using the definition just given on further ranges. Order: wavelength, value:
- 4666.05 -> 5.161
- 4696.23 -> 4.87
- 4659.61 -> 4.654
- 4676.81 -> 4.051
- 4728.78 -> 4.433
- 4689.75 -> 4.601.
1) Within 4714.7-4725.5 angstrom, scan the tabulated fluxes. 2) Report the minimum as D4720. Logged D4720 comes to 4.505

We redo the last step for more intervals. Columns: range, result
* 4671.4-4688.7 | 3.844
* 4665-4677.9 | 4.051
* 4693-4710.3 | 4.504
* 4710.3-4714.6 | 4.818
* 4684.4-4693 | 4.479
